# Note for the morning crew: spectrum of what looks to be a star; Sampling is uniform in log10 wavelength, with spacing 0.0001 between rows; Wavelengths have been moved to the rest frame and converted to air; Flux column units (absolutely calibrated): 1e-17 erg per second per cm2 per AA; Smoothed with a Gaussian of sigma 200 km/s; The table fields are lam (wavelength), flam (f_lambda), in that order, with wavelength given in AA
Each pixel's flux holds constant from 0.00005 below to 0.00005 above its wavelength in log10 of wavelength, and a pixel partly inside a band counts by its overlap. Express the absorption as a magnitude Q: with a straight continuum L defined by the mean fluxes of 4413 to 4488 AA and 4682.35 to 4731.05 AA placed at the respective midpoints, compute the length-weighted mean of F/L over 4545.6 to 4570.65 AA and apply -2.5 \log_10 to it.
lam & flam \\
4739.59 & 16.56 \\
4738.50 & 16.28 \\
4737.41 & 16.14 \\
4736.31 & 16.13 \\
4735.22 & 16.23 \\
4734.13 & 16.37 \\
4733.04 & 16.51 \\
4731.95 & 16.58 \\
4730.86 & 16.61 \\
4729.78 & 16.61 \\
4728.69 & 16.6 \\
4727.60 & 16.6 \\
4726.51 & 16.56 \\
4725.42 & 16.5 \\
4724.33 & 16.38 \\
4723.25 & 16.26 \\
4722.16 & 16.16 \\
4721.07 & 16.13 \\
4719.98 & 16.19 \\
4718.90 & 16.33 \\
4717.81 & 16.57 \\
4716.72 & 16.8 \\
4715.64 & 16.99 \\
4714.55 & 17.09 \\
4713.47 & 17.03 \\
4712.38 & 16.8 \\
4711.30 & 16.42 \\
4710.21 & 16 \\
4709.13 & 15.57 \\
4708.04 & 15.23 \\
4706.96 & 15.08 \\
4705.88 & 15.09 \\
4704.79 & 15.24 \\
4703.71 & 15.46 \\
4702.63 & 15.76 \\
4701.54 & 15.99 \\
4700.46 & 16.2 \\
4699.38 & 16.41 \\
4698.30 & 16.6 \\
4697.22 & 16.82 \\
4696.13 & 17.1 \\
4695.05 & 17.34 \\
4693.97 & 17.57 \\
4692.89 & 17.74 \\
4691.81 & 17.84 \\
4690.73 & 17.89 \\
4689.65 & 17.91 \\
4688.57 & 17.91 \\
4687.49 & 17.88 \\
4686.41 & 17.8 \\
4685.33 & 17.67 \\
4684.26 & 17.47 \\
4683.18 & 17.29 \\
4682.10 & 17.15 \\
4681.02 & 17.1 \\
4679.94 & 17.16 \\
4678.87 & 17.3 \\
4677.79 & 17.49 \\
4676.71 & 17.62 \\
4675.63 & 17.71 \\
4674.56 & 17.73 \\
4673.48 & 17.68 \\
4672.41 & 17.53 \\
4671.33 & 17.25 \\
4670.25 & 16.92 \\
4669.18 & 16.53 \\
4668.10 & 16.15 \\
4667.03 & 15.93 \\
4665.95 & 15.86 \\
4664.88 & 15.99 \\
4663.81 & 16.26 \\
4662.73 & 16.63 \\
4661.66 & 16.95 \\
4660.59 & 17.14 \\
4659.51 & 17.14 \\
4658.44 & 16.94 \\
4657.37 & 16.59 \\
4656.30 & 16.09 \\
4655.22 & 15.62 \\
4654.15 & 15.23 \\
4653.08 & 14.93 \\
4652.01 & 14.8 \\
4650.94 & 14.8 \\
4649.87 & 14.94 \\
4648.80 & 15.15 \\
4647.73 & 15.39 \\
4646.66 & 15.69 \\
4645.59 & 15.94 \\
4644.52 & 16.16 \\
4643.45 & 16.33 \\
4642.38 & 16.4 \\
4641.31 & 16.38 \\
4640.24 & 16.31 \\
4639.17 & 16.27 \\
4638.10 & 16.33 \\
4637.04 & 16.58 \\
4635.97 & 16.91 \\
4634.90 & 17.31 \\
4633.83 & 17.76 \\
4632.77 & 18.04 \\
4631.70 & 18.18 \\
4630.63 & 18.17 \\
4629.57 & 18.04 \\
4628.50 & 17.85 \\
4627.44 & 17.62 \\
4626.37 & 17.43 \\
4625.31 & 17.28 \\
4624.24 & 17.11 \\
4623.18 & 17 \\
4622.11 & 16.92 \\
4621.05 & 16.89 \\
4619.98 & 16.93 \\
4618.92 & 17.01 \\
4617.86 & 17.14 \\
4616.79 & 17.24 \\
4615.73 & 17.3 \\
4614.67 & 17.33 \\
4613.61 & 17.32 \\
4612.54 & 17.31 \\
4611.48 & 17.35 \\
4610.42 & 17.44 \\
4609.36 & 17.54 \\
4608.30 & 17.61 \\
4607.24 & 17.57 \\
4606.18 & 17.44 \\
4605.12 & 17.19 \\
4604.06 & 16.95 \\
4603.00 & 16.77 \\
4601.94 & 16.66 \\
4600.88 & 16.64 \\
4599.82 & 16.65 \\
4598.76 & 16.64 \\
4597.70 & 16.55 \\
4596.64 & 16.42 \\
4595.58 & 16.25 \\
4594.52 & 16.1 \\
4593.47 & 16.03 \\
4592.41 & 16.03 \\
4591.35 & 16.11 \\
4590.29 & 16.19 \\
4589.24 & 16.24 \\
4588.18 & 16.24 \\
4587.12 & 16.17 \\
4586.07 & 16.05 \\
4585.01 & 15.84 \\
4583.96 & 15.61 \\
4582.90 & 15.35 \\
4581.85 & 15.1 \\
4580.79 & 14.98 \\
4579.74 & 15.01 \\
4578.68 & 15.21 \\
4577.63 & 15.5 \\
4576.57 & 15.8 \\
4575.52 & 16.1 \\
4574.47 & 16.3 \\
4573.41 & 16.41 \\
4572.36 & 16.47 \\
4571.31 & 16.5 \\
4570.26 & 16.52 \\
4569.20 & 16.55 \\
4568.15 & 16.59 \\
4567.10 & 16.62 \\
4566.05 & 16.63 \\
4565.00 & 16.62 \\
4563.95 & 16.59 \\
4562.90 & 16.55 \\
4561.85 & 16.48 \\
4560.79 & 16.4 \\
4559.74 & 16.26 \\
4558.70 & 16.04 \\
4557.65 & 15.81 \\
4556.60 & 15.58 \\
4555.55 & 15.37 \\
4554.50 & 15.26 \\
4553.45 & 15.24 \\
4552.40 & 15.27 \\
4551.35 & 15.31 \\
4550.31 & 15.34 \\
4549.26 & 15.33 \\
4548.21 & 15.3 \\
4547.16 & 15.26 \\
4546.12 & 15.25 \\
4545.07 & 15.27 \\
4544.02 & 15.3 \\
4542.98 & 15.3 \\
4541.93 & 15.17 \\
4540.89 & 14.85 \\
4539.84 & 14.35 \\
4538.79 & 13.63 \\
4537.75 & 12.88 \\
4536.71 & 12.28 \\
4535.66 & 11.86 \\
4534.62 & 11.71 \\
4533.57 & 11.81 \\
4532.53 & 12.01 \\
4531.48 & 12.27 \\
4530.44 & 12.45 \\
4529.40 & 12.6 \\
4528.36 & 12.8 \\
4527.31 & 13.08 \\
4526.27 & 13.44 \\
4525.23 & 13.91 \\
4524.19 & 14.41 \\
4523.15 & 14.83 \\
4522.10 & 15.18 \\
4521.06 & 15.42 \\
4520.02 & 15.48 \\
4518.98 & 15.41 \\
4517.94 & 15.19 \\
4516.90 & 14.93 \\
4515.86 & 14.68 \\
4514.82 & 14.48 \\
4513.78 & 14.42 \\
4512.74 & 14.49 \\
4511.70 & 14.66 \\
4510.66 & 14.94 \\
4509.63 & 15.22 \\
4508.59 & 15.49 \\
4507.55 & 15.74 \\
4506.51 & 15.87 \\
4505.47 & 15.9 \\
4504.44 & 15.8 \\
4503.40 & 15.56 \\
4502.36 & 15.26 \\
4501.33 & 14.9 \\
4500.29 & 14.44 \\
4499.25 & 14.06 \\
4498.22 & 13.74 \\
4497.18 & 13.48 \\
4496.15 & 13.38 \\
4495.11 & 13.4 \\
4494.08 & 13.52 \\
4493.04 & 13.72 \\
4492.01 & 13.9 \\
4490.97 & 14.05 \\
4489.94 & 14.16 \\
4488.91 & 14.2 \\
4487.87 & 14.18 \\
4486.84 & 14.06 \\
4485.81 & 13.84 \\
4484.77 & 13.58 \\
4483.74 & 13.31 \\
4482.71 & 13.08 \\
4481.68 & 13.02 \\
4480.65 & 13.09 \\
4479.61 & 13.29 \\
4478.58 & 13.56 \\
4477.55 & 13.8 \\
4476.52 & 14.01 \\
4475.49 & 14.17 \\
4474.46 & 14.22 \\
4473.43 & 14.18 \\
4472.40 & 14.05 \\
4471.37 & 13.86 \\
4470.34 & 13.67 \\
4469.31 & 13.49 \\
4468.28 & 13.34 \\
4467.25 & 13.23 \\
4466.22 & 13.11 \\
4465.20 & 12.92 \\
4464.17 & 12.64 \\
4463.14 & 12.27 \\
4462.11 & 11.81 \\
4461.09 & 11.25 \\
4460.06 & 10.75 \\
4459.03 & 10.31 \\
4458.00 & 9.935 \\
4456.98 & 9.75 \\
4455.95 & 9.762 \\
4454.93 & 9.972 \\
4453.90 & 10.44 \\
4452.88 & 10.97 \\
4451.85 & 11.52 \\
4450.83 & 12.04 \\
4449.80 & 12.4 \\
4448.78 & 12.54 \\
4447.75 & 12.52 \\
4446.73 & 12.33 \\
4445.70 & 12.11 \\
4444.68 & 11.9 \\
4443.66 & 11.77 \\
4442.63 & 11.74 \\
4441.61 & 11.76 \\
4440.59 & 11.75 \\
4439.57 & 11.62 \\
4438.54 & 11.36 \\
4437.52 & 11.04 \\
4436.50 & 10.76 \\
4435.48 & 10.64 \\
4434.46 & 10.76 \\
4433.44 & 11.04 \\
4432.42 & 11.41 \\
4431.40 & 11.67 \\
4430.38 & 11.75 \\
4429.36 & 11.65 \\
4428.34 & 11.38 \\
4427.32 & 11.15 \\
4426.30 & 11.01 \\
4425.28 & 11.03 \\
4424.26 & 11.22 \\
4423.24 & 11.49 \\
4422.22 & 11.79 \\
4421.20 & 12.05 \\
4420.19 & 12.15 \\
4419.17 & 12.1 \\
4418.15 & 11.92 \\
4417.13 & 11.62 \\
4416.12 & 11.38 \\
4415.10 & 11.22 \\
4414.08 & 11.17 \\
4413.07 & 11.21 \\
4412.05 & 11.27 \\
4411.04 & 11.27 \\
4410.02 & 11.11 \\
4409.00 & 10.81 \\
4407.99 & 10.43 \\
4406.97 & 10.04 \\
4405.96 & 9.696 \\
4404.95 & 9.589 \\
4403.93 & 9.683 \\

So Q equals -0.14 mag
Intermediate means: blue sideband 12.1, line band 15.9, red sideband 16.7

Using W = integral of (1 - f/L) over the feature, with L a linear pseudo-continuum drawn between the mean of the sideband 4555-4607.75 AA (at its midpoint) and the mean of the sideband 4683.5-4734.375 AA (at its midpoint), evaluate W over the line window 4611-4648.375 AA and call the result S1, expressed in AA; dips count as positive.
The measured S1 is -1.4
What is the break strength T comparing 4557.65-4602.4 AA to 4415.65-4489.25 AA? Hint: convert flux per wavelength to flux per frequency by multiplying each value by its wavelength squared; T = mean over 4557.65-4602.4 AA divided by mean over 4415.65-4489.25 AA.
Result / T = 1.41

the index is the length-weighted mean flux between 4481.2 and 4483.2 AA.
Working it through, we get 13.1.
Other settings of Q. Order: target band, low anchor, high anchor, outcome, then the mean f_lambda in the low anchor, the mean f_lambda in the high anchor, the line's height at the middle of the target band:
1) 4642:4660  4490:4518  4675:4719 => 0.037 mag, 14.6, 16.8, 16.3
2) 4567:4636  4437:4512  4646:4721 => -0.102 mag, 13.1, 16.6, 15.2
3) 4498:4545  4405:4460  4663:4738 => -0.098 mag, 11.3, 16.7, 13.1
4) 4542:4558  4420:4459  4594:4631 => -0.021 mag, 11.4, 17.1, 15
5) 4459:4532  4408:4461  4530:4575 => -0.052 mag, 11.3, 15.1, 13.3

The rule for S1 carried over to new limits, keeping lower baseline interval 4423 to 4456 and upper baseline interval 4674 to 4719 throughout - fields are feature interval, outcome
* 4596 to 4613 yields -2.41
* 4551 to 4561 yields -1.25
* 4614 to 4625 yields -1.34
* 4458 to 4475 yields -1.02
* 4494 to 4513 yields -2.93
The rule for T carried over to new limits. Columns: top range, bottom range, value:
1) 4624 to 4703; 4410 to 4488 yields 1.53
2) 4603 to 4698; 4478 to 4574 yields 1.22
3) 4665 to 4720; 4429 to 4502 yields 1.48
